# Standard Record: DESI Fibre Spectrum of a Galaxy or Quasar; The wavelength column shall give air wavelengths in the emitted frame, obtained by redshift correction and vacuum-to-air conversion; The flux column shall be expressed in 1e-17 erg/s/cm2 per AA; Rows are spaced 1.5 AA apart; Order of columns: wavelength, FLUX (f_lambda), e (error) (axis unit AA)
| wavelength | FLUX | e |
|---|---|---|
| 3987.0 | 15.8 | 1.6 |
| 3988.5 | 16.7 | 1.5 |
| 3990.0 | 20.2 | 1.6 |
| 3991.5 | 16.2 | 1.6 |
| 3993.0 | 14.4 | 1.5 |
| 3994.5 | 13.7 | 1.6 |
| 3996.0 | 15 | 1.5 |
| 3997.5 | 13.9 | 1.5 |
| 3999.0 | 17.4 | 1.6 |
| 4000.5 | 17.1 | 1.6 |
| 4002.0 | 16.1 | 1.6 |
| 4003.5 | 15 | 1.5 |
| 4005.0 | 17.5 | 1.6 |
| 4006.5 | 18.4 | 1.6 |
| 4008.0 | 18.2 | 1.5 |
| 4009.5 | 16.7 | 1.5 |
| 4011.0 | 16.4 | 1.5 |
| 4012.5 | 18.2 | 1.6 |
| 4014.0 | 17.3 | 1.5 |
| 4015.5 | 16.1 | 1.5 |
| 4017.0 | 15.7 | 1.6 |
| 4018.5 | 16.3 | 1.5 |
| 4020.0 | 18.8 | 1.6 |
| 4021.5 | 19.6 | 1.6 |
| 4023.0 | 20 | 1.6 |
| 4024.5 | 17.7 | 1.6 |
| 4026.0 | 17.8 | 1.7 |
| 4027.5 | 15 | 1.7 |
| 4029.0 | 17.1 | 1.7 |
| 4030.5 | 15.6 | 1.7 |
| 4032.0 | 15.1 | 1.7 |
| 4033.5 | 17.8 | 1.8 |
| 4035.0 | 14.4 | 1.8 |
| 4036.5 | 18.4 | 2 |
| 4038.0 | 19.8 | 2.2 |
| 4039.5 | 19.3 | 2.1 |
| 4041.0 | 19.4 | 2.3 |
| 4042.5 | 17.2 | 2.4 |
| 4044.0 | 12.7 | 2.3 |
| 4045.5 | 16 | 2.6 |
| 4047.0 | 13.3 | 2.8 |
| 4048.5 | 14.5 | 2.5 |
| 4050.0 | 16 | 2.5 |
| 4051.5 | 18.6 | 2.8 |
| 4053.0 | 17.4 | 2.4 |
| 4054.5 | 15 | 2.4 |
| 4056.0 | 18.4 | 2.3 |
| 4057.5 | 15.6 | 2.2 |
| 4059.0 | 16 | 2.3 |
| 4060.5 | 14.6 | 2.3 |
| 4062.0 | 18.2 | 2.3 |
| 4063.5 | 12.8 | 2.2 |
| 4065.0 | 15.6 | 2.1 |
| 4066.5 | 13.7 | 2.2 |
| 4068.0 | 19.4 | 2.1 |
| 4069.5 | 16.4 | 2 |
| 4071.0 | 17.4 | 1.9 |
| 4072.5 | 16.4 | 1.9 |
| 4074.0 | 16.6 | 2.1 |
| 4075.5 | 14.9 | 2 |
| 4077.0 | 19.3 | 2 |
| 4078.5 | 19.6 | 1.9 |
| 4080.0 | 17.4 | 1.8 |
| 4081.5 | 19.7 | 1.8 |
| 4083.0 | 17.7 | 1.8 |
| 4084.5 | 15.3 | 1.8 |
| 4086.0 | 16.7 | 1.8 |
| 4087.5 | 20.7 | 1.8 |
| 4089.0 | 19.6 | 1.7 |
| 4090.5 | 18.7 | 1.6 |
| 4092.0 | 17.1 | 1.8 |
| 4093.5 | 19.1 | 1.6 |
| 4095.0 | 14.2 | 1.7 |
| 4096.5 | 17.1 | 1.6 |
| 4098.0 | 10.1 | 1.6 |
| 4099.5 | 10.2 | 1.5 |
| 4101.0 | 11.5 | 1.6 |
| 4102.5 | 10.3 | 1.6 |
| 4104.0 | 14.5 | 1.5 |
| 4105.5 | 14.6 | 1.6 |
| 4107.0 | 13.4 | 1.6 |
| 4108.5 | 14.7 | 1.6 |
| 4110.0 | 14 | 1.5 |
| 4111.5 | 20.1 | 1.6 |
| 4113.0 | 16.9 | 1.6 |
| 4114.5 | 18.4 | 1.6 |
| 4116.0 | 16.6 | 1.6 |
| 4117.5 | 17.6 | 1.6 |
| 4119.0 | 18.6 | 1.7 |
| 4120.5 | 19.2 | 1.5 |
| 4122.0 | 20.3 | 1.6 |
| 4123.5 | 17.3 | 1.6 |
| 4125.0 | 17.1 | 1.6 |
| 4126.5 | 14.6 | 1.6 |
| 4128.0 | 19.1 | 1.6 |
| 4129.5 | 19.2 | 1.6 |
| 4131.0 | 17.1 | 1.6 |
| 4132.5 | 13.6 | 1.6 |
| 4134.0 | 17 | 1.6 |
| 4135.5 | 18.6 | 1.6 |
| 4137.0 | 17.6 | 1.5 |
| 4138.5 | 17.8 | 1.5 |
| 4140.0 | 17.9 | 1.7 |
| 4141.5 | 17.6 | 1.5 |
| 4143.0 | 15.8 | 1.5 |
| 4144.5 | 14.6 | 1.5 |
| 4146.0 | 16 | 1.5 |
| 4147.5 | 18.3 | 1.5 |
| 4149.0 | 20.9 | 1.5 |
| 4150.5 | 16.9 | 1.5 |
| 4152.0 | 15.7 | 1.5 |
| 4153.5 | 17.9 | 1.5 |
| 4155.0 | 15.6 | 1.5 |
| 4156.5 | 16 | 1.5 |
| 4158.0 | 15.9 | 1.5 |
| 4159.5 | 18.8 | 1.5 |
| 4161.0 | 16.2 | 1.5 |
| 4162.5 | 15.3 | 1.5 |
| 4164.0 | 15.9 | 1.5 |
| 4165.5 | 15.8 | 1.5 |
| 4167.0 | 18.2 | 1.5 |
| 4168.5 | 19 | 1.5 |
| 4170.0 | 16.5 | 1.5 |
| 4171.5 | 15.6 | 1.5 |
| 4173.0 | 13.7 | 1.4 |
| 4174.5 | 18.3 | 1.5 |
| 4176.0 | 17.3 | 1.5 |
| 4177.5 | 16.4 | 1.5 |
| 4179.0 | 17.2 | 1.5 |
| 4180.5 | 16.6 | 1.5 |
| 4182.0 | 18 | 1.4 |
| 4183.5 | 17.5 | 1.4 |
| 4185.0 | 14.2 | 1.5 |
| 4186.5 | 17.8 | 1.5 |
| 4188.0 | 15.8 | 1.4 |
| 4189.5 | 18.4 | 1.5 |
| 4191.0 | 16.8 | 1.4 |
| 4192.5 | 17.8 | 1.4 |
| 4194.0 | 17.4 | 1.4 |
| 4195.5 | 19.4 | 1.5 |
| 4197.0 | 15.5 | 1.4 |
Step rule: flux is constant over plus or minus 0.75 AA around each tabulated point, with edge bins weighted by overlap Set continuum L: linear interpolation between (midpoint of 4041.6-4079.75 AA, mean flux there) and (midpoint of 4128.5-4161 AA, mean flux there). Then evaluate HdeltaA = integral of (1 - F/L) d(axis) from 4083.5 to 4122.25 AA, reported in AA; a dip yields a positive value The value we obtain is 1.3 AA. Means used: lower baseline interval 16.3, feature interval 16.1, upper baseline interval 17.1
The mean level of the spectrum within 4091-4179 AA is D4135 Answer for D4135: 16.5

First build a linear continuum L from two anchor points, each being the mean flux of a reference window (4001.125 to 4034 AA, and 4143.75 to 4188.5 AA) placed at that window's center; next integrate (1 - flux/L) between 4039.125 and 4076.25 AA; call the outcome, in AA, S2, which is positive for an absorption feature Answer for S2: 1.79 AA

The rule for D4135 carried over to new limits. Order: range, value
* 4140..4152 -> 17.1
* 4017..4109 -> 16.4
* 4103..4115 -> 15.7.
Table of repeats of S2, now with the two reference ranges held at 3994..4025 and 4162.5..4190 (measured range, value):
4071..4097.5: -1.2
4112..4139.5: -1.3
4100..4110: 2.2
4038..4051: 0.4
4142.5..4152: -0.1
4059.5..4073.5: 0.7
